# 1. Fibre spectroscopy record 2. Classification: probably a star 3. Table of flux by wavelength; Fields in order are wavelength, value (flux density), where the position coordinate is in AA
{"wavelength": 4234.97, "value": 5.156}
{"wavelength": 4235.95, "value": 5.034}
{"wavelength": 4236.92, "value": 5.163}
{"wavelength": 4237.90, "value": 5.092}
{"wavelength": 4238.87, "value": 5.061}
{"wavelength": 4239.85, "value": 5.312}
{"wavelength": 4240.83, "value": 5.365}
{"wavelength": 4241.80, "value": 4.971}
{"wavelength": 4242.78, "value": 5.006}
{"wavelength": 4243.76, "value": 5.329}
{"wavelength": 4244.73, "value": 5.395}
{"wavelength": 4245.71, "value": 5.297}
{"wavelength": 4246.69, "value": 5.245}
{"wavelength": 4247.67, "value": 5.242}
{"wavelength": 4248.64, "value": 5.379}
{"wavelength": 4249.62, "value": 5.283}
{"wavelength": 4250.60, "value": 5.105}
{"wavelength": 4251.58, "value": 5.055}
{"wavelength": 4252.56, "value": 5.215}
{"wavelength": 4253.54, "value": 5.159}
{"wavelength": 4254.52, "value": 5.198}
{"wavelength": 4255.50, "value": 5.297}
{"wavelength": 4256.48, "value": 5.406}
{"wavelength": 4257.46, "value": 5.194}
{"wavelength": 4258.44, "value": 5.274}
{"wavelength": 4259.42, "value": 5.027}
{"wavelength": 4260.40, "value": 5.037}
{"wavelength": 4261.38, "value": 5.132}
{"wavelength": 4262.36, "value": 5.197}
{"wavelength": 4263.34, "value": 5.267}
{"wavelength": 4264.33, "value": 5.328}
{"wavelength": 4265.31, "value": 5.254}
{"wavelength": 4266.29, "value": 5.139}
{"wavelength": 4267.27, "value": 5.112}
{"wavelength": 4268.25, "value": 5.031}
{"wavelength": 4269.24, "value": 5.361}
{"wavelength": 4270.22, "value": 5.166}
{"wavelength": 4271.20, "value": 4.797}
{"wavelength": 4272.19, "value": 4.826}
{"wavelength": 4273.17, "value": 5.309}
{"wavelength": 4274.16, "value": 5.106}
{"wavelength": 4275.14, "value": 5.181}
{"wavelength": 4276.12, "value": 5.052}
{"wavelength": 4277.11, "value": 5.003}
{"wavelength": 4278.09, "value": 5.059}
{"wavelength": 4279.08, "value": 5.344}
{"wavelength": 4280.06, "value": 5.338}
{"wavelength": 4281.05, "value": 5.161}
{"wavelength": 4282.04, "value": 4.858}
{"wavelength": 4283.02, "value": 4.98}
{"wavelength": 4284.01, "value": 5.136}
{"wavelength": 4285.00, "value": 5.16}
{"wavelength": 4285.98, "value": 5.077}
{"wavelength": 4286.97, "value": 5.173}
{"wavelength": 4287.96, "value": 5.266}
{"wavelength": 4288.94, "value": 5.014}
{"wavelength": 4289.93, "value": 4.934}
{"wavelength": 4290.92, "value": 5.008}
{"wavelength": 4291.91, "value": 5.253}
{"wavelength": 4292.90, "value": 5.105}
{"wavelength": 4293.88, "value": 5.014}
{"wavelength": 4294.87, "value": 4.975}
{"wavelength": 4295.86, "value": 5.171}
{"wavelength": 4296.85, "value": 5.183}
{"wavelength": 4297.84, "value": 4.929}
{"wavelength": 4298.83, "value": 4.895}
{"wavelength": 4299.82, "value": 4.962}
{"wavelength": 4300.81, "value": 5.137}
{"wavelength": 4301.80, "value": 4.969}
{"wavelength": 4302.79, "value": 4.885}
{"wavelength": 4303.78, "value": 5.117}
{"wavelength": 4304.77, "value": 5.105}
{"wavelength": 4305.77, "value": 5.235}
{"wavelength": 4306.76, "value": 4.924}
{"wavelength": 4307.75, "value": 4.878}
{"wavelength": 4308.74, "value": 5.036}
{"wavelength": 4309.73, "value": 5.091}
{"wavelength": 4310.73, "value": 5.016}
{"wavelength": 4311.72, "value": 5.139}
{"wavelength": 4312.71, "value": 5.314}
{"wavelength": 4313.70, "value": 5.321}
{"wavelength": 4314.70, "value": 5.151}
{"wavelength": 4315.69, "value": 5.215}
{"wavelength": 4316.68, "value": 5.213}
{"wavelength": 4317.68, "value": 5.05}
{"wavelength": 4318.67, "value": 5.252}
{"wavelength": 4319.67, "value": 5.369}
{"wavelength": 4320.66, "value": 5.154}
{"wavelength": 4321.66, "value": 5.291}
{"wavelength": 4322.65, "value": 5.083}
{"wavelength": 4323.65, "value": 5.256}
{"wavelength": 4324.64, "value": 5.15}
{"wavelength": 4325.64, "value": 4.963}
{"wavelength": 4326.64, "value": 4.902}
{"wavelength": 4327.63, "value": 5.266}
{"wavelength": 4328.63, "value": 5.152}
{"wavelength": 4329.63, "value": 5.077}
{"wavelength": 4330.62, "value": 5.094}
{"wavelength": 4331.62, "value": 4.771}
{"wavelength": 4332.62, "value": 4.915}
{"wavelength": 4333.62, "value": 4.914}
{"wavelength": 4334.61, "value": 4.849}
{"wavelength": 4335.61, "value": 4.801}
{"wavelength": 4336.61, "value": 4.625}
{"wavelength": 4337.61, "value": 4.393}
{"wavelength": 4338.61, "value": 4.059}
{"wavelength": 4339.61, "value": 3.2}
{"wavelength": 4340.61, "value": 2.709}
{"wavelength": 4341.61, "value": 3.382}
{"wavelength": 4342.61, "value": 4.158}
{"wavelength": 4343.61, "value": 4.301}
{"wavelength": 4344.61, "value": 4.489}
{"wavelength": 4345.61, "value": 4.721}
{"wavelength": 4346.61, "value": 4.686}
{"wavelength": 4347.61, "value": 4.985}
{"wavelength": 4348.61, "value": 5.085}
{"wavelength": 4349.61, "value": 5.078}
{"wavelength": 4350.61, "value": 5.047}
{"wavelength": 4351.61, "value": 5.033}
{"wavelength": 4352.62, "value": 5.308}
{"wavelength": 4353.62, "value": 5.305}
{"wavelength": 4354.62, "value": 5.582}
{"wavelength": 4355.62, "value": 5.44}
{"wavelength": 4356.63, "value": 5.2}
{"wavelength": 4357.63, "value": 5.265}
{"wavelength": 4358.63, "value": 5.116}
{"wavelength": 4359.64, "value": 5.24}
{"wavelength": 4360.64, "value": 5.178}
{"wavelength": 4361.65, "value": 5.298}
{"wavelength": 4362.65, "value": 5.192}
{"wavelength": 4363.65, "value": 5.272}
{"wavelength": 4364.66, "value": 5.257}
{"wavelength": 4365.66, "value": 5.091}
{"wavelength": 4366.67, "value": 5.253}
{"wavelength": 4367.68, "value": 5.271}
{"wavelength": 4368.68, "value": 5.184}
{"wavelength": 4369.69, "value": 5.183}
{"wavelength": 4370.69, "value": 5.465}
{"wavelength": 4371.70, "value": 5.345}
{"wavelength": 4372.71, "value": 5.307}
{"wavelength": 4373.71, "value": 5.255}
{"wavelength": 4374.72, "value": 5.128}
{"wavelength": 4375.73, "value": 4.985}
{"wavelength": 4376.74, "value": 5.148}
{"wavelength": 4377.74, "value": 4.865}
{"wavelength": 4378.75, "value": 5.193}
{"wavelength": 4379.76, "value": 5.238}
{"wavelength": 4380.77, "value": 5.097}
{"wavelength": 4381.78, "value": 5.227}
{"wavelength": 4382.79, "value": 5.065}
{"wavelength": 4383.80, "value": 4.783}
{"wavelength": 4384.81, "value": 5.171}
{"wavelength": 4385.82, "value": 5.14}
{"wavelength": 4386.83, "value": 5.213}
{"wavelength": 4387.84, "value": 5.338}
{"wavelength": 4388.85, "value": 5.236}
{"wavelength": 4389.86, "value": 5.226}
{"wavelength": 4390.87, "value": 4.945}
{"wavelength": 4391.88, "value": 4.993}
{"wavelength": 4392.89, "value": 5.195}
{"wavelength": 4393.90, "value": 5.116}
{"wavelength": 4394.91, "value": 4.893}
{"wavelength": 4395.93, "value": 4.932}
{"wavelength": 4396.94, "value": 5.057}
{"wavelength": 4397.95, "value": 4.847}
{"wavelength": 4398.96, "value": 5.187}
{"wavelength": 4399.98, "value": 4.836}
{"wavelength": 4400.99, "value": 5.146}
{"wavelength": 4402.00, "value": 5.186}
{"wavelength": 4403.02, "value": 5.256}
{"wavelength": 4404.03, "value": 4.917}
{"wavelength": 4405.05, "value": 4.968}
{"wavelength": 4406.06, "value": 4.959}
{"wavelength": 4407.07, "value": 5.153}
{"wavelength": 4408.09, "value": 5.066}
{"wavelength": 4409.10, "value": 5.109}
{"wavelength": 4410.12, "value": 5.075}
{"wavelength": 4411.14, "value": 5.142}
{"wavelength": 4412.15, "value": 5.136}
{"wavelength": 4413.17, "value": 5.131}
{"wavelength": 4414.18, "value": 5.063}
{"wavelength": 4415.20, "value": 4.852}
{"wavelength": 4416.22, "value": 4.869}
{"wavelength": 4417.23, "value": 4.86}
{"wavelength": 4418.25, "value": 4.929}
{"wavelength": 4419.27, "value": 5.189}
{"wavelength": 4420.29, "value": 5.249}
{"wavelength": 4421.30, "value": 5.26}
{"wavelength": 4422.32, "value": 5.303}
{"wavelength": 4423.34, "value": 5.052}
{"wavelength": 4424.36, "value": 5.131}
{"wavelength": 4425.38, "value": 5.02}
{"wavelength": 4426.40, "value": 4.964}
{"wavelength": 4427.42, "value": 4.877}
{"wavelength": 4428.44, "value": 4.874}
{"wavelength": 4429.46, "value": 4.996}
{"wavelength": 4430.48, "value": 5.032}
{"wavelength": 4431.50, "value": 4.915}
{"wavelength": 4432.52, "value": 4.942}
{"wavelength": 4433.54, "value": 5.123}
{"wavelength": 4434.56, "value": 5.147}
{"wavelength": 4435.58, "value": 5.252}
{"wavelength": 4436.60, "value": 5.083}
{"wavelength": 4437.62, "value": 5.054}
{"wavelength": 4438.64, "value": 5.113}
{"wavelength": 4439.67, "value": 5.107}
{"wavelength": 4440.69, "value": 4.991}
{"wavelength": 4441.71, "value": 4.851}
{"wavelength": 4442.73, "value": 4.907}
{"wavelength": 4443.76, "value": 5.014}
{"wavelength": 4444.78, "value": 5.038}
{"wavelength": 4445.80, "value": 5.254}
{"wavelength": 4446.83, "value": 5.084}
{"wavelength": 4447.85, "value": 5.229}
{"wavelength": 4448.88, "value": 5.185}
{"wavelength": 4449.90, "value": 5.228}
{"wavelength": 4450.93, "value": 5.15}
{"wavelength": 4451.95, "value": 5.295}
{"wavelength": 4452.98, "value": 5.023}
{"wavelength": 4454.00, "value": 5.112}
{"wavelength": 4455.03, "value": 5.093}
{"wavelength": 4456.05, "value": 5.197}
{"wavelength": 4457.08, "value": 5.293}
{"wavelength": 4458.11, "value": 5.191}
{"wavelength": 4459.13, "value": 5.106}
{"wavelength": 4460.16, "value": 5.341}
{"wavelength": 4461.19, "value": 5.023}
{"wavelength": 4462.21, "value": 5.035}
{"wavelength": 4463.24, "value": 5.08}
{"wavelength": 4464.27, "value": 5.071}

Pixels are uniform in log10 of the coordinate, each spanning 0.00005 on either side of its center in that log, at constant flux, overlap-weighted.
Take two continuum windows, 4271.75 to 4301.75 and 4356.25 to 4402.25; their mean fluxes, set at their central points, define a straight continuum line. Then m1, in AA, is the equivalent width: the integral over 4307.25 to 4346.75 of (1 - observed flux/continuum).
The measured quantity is 2.3 AA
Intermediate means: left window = 5.09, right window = 5.15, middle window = 4.81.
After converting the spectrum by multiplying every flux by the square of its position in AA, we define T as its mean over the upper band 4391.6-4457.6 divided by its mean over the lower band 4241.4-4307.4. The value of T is 1.06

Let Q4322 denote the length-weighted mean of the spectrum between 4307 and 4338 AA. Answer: 5.06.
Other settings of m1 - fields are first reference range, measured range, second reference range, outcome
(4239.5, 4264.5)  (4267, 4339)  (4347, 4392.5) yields 2.0 AA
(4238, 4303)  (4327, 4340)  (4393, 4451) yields 1.0 AA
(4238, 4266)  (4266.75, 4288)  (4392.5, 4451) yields 0.3 AA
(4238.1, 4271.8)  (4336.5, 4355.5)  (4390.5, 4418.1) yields 2.0 AA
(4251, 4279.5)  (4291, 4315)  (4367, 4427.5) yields 0.3 AA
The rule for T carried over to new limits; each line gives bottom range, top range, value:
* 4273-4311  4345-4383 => 1.05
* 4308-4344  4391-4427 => 1.09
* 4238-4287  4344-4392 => 1.05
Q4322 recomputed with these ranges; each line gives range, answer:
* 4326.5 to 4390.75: 4.97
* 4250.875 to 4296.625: 5.13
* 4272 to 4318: 5.09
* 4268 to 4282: 5.11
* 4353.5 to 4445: 5.11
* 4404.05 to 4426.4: 5.07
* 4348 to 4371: 5.23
